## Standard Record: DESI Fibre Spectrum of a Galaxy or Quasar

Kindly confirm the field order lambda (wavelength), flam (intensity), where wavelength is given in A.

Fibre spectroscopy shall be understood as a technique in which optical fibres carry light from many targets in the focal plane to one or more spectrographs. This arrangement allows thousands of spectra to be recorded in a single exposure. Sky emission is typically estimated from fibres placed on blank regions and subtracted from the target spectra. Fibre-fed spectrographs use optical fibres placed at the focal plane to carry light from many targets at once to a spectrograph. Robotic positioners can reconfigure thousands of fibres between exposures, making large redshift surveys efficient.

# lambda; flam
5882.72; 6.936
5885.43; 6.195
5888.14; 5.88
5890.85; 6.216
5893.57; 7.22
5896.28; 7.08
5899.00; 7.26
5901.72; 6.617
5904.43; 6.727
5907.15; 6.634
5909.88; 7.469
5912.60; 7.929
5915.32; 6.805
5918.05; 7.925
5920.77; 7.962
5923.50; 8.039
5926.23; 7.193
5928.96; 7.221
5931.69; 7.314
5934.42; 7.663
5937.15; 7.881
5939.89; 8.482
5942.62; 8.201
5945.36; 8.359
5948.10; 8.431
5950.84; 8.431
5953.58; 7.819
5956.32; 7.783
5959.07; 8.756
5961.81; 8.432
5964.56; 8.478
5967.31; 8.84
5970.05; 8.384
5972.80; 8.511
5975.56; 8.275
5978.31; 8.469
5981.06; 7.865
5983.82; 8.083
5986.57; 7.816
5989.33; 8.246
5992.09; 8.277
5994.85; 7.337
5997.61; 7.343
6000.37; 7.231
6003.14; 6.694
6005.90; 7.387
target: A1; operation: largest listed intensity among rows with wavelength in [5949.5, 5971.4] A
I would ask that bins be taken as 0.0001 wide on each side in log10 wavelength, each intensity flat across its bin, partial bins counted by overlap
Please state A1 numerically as 8.84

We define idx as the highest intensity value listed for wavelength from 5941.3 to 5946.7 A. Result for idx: 8.359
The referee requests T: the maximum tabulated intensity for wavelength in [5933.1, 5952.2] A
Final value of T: 8.482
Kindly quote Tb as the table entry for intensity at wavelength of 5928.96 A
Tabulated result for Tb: 7.221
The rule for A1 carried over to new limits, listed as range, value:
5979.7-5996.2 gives 8.277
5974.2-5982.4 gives 8.469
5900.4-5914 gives 7.929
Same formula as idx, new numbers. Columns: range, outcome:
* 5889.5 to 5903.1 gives 7.26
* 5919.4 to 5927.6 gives 8.039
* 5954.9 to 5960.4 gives 8.756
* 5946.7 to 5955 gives 8.431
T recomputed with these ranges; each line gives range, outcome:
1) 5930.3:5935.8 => 7.663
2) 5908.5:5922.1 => 7.962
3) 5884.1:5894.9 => 7.22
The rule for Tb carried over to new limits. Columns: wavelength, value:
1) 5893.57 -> 7.22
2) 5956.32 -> 7.783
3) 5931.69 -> 7.314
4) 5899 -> 7.26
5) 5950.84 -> 8.431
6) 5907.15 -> 6.634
